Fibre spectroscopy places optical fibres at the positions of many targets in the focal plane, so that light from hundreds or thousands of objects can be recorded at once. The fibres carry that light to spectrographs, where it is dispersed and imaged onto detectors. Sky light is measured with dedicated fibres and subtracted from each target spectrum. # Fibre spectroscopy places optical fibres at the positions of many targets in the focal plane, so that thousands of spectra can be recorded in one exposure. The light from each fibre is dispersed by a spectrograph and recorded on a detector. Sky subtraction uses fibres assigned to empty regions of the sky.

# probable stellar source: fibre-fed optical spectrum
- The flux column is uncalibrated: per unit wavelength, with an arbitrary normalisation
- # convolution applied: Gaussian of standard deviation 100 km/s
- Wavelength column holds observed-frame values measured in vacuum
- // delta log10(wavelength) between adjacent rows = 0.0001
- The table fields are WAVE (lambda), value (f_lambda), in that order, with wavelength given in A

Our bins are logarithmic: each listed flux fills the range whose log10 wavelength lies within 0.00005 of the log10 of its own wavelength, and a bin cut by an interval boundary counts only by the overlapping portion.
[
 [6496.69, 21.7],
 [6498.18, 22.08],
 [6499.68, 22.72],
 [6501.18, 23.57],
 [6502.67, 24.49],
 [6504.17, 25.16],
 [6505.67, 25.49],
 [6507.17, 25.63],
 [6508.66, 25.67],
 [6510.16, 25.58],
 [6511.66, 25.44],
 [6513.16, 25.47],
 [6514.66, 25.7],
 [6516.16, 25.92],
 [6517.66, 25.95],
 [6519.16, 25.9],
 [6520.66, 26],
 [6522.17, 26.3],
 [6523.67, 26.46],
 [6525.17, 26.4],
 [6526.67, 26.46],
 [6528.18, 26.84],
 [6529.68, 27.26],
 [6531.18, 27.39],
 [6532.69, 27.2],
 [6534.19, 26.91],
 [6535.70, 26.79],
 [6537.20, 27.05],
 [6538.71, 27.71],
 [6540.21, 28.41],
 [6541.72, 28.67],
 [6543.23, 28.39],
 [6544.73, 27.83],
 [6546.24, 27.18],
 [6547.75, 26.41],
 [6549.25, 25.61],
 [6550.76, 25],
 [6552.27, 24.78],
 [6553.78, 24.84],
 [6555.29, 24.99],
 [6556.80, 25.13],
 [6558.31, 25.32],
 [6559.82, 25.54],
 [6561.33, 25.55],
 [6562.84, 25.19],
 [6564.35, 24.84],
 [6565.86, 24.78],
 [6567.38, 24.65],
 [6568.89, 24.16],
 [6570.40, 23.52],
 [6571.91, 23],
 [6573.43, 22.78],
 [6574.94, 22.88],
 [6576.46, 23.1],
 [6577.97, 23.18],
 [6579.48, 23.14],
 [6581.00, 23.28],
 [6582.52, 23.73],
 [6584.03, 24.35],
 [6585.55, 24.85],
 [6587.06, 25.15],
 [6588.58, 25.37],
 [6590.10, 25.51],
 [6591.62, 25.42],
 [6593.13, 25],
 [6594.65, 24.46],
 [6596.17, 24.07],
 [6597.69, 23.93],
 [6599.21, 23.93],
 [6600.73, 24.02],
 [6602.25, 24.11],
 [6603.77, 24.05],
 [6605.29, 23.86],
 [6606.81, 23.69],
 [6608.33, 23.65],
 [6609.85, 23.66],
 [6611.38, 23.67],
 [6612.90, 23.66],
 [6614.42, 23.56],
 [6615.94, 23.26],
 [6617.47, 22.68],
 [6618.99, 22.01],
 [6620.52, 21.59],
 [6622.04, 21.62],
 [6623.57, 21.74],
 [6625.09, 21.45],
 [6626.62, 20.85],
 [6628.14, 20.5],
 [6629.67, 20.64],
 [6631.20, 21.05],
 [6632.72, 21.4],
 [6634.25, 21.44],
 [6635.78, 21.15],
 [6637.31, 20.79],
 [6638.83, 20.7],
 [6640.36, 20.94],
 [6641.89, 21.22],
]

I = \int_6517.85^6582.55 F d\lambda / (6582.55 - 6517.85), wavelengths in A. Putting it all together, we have 25.6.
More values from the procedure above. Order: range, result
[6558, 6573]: 24.6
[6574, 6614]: 24.1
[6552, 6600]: 24.4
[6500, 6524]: 25.5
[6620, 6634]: 21.2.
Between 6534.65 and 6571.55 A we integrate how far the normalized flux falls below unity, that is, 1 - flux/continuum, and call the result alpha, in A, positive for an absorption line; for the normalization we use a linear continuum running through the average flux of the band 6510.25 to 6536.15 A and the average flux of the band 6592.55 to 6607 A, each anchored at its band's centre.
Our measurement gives -0.6 A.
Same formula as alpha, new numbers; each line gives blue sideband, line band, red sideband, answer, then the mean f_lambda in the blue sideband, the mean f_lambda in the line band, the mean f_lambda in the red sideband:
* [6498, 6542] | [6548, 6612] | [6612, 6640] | -2.1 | 26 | 24.3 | 21.7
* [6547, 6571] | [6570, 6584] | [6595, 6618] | 0.7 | 25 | 23.2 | 23.7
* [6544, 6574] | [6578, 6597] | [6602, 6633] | -0.5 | 25.1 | 24.5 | 22.5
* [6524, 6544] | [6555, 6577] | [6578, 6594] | 1.1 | 27.3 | 24.4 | 24.5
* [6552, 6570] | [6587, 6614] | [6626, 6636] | -1.8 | 25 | 24.3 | 21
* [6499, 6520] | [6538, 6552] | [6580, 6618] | -1.3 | 25.2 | 27.2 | 24.1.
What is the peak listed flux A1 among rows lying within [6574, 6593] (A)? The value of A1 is 25.51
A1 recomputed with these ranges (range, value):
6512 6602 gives 28.67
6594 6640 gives 24.46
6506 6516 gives 25.7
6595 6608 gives 24.11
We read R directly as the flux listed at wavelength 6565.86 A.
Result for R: 24.78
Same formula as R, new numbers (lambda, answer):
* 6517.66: 25.95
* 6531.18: 27.39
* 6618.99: 22.01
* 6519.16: 25.9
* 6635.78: 21.15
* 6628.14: 20.5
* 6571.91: 23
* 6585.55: 24.85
